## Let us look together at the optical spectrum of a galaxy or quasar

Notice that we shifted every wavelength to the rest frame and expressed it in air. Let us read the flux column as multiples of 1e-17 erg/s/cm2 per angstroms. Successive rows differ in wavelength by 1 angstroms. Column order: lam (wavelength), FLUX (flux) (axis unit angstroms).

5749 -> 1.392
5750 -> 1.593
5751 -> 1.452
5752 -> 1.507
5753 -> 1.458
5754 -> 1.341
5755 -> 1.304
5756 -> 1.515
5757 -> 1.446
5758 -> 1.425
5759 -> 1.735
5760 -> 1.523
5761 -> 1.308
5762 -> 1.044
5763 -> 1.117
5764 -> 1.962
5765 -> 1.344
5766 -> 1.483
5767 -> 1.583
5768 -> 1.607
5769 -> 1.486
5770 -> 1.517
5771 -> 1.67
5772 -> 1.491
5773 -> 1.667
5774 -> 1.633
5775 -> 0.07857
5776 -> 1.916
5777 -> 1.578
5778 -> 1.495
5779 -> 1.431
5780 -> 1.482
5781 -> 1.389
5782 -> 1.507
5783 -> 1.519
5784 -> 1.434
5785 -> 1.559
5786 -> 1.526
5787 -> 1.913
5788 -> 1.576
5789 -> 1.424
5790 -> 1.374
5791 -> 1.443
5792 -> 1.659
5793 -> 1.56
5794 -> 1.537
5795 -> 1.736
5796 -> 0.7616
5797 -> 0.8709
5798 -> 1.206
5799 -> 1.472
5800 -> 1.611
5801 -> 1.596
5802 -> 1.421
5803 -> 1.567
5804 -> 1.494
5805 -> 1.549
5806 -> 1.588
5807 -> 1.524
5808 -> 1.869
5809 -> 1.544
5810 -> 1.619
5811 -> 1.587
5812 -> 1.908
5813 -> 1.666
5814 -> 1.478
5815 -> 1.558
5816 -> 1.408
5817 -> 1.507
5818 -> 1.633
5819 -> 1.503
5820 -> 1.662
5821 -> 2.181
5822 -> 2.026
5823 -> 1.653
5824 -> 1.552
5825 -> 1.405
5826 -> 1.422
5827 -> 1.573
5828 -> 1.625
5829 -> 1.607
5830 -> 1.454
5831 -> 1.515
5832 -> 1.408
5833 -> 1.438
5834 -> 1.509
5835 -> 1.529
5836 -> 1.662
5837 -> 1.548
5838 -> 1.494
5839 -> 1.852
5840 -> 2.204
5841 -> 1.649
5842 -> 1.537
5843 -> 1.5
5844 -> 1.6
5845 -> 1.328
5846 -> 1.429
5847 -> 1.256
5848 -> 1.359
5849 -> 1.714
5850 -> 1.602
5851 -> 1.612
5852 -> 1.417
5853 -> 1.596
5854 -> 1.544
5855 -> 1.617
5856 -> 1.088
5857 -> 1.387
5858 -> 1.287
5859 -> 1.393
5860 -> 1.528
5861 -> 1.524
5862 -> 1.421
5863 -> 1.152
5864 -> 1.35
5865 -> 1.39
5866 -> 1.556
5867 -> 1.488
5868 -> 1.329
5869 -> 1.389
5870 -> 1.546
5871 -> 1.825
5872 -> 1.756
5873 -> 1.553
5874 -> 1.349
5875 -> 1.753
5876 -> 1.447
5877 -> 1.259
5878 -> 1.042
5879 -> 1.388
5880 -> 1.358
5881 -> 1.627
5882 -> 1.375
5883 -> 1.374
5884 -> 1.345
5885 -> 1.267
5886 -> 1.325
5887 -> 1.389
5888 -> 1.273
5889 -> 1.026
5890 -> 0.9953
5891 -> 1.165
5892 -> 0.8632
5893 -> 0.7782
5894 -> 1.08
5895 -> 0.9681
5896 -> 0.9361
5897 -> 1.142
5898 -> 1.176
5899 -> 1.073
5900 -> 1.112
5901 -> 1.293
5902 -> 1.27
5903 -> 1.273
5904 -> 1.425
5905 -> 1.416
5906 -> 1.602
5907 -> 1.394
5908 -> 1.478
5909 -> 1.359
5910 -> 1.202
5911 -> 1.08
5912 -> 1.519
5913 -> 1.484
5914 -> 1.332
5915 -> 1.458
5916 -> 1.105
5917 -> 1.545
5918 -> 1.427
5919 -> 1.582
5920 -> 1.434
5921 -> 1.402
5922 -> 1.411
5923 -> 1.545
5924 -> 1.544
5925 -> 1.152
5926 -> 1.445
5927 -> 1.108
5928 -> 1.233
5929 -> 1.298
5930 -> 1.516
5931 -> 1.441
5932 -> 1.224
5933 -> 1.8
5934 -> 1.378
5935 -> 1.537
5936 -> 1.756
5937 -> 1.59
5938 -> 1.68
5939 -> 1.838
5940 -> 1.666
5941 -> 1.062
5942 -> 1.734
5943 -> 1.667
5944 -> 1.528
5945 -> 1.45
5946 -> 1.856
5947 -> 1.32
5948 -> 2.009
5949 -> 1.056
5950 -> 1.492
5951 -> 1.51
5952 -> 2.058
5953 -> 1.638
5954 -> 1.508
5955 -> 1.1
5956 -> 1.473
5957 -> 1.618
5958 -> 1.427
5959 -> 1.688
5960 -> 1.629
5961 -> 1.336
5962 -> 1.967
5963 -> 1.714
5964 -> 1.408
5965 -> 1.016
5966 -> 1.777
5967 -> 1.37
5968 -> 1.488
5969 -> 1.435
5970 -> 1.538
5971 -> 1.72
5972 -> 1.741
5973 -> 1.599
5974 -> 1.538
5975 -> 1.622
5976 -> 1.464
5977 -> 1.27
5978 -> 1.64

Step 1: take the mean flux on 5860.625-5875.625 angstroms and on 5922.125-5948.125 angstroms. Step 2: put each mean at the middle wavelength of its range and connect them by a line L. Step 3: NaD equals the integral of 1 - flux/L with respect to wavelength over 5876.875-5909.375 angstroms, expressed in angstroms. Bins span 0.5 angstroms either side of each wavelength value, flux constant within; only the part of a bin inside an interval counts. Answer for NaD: 5.6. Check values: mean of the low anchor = 1.49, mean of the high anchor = 1.51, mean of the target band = 1.24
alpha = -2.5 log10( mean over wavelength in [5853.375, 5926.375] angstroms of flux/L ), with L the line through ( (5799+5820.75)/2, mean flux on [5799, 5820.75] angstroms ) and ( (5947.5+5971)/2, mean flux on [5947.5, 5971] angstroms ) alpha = 0.16 mag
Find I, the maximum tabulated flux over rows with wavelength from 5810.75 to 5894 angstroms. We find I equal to 2.204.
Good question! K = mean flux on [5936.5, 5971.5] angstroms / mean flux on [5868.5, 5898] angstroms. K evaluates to 1.2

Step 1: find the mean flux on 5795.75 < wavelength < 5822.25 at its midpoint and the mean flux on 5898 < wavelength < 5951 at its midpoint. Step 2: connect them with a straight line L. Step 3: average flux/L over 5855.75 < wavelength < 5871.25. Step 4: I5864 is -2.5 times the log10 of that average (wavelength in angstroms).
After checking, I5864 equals 0.06 mag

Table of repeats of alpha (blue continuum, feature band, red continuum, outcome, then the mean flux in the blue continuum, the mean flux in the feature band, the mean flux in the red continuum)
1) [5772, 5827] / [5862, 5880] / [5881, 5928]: -0.063 mag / 1.52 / 1.44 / 1.28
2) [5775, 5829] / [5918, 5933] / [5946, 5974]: 0.110 mag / 1.54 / 1.4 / 1.55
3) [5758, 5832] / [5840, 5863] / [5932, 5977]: 0.036 mag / 1.52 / 1.48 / 1.56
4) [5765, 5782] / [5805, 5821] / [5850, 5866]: -0.121 mag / 1.47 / 1.62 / 1.43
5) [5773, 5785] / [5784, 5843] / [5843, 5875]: -0.087 mag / 1.42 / 1.56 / 1.47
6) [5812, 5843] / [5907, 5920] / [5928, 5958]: 0.128 mag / 1.61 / 1.38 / 1.54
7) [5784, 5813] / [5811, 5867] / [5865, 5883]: -0.036 mag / 1.52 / 1.54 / 1.47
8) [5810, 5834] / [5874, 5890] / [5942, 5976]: 0.179 mag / 1.6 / 1.34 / 1.56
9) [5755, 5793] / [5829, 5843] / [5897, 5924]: -0.122 mag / 1.48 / 1.6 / 1.36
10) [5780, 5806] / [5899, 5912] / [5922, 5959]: 0.136 mag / 1.47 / 1.32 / 1.51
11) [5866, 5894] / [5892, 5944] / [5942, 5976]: 0.062 mag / 1.34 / 1.37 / 1.56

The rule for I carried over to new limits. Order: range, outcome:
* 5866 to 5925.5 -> 1.825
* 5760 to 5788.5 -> 1.962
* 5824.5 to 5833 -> 1.625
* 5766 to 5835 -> 2.181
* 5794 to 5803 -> 1.736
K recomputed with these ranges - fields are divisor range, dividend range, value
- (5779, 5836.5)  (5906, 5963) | 0.97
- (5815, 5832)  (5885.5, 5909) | 0.75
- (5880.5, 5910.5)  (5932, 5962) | 1.27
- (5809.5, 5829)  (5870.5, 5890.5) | 0.85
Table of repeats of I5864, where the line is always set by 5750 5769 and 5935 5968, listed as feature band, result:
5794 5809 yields 0.019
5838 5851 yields -0.057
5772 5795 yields -0.016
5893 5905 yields 0.308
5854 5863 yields 0.083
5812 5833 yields -0.074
